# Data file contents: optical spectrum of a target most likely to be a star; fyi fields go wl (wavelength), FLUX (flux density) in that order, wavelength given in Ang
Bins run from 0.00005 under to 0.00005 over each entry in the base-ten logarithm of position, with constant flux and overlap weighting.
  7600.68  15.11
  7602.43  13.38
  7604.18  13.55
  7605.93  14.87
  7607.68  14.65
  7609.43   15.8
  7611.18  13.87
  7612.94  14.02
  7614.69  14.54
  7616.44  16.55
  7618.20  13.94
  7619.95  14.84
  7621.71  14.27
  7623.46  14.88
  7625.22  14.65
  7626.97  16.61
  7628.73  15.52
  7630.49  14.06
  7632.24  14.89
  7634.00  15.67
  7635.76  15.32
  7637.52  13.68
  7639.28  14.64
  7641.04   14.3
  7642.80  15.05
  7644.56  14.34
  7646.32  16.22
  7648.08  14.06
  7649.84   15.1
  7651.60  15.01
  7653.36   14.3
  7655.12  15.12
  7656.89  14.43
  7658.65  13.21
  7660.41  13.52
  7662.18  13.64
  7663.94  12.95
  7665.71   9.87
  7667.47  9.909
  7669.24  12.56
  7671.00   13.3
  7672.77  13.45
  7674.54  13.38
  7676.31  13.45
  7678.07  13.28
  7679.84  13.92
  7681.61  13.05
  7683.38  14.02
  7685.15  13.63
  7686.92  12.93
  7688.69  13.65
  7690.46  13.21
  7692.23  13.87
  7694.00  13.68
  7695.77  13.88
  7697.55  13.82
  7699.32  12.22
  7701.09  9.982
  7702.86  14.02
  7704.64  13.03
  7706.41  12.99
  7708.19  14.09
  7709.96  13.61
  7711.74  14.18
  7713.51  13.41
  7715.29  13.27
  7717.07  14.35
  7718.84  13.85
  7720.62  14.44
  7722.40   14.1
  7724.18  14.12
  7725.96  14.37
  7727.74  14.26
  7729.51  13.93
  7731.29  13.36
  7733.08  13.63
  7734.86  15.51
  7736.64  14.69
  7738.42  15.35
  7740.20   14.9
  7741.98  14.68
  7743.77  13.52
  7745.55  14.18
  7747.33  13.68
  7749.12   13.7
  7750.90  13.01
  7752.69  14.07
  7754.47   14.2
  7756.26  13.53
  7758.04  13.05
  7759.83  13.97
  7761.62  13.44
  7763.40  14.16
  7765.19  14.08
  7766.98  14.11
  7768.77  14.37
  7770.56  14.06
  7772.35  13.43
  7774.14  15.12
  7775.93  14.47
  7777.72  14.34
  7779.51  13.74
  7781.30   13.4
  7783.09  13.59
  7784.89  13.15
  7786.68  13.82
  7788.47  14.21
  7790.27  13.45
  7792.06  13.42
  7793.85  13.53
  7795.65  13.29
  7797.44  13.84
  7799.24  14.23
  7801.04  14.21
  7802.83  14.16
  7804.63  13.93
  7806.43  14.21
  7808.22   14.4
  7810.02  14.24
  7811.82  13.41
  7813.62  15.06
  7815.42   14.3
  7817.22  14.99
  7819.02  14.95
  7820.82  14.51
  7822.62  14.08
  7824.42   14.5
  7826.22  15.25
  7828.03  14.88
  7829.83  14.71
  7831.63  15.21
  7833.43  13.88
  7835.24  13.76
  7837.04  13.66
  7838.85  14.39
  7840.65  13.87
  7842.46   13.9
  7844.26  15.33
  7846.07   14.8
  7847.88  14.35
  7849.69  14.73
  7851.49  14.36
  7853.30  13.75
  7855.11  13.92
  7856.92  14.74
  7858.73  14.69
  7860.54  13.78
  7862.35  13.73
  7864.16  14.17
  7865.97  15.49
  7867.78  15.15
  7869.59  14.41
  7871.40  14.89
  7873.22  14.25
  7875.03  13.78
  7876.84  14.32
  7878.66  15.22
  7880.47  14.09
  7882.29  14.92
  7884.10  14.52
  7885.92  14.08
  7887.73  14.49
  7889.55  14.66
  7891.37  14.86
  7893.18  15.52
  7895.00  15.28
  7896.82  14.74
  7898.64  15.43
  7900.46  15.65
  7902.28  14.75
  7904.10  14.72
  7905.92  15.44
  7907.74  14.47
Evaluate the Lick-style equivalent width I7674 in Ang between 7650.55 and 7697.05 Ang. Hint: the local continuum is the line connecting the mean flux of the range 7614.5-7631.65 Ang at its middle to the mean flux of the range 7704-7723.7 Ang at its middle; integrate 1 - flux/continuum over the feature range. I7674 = 3.1 Ang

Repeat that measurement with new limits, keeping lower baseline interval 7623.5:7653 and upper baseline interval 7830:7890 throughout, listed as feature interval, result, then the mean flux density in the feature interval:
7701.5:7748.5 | 2.3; 14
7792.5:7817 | 0.8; 14.1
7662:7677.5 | 2.5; 12.5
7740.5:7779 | 1.8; 14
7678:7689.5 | 1.0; 13.5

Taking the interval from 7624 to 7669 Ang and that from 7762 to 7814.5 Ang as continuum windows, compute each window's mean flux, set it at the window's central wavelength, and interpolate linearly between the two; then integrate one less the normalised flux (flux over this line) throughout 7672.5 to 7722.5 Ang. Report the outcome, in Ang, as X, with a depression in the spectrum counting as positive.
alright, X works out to 2.4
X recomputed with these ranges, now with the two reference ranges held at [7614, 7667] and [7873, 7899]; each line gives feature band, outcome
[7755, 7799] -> 2.3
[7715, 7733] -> 0.7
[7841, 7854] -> 0.2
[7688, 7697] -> 0.5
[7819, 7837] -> 0.1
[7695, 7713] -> 1.7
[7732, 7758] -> 0.7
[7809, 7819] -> 0.1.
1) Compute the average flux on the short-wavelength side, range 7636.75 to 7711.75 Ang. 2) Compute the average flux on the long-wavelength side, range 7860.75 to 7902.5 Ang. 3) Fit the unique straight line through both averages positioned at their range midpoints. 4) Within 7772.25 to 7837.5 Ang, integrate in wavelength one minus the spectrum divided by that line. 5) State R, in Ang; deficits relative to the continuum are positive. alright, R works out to 0.5 Ang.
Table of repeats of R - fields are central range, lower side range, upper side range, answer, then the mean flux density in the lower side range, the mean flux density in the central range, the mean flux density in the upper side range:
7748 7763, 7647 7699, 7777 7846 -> 0.3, 13.5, 13.6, 14.2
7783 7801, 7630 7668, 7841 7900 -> 0.9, 14.1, 13.7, 14.6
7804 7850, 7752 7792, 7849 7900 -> -0.6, 13.9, 14.4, 14.6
